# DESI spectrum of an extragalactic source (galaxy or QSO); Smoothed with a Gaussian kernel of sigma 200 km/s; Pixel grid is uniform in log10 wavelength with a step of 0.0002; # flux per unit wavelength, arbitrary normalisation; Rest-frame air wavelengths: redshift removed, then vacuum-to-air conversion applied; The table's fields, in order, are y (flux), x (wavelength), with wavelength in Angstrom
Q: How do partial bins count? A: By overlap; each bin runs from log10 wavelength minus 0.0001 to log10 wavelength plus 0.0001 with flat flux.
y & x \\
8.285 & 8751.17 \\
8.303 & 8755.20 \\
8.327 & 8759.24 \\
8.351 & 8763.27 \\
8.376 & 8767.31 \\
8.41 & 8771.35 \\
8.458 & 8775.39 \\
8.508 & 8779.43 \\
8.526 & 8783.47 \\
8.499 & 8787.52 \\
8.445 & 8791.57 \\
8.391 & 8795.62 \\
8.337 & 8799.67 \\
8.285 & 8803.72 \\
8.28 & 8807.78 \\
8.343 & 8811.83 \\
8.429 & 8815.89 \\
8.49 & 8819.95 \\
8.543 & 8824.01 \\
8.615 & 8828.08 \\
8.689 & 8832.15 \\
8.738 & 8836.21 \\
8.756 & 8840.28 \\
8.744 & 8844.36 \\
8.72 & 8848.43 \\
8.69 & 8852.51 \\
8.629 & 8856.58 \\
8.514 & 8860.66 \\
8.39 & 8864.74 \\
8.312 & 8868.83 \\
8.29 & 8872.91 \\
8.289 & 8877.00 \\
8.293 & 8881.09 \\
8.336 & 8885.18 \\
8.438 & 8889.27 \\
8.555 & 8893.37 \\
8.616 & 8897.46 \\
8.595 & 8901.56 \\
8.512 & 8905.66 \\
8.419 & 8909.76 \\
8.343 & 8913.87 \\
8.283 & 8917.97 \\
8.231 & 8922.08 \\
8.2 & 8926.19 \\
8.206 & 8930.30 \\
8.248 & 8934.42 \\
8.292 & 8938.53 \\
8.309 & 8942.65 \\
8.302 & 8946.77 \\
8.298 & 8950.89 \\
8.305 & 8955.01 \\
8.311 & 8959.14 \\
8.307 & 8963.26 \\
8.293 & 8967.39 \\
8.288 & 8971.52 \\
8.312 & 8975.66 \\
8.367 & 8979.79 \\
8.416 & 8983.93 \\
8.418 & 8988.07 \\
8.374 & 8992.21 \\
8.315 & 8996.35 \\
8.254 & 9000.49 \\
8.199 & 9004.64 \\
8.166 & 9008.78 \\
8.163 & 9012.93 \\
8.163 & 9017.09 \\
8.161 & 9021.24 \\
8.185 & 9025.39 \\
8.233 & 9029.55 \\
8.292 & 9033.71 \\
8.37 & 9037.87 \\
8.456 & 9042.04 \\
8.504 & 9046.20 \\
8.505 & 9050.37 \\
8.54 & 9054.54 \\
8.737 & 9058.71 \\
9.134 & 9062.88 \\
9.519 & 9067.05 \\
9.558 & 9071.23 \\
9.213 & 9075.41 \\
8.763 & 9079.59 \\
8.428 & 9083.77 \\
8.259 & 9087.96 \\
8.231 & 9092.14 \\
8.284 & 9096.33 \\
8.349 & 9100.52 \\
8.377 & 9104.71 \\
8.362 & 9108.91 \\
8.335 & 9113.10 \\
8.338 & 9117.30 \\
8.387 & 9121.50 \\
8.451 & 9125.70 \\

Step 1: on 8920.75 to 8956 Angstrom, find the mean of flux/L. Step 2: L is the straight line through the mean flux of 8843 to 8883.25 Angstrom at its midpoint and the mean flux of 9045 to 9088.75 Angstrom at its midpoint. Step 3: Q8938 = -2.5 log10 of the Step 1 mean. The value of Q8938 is 0.05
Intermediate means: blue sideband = 8.48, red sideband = 8.86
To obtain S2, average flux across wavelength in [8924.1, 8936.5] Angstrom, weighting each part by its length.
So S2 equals 8.22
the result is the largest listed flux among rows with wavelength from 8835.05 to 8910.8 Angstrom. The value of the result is 8.756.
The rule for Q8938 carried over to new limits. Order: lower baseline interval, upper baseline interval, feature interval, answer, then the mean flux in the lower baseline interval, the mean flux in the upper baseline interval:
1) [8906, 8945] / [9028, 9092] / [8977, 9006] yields 0.02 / 8.29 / 8.69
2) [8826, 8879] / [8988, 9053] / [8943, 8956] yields 0.01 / 8.57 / 8.3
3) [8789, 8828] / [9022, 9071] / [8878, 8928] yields 0.01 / 8.41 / 8.61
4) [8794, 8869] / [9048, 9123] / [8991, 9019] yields 0.05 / 8.53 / 8.63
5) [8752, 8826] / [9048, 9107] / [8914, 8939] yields 0.04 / 8.4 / 8.7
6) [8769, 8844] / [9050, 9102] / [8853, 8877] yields 0.01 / 8.49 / 8.74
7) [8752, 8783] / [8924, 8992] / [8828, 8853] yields -0.05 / 8.39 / 8.31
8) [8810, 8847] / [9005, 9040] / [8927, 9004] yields 0.00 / 8.6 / 8.22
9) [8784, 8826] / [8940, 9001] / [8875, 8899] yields -0.01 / 8.41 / 8.33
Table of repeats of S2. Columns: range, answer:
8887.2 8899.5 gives 8.54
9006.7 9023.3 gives 8.16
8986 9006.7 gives 8.31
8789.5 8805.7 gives 8.37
